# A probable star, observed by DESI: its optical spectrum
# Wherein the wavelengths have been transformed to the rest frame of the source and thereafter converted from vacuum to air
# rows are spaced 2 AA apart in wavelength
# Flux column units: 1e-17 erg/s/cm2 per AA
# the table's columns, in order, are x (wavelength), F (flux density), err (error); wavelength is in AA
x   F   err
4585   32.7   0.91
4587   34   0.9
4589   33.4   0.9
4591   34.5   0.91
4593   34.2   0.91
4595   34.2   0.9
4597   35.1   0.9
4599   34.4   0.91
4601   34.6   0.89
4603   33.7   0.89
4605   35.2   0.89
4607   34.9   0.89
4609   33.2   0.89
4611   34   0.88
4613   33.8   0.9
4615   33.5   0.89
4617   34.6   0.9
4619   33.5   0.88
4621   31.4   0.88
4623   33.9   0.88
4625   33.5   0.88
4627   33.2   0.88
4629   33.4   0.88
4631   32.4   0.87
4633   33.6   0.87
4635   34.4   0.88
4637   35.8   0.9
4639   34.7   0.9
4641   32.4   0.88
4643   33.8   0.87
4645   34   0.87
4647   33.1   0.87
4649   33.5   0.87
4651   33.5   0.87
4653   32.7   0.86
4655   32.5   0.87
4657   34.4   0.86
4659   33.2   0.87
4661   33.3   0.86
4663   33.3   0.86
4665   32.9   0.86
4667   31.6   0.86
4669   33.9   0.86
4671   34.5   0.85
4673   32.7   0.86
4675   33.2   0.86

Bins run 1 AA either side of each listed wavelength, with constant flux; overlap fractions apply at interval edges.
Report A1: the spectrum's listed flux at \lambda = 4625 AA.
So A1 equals 33.5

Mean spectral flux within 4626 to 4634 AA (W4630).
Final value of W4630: 33.1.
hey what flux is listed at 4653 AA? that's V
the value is 32.7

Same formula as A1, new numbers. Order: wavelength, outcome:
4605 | 35.2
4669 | 33.9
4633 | 33.6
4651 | 33.5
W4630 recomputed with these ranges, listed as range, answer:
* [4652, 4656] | 32.6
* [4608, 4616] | 33.6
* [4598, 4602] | 34.5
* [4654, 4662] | 33.3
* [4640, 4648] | 33.3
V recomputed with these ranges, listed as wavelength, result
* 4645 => 34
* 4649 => 33.5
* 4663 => 33.3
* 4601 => 34.6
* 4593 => 34.2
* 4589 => 33.4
